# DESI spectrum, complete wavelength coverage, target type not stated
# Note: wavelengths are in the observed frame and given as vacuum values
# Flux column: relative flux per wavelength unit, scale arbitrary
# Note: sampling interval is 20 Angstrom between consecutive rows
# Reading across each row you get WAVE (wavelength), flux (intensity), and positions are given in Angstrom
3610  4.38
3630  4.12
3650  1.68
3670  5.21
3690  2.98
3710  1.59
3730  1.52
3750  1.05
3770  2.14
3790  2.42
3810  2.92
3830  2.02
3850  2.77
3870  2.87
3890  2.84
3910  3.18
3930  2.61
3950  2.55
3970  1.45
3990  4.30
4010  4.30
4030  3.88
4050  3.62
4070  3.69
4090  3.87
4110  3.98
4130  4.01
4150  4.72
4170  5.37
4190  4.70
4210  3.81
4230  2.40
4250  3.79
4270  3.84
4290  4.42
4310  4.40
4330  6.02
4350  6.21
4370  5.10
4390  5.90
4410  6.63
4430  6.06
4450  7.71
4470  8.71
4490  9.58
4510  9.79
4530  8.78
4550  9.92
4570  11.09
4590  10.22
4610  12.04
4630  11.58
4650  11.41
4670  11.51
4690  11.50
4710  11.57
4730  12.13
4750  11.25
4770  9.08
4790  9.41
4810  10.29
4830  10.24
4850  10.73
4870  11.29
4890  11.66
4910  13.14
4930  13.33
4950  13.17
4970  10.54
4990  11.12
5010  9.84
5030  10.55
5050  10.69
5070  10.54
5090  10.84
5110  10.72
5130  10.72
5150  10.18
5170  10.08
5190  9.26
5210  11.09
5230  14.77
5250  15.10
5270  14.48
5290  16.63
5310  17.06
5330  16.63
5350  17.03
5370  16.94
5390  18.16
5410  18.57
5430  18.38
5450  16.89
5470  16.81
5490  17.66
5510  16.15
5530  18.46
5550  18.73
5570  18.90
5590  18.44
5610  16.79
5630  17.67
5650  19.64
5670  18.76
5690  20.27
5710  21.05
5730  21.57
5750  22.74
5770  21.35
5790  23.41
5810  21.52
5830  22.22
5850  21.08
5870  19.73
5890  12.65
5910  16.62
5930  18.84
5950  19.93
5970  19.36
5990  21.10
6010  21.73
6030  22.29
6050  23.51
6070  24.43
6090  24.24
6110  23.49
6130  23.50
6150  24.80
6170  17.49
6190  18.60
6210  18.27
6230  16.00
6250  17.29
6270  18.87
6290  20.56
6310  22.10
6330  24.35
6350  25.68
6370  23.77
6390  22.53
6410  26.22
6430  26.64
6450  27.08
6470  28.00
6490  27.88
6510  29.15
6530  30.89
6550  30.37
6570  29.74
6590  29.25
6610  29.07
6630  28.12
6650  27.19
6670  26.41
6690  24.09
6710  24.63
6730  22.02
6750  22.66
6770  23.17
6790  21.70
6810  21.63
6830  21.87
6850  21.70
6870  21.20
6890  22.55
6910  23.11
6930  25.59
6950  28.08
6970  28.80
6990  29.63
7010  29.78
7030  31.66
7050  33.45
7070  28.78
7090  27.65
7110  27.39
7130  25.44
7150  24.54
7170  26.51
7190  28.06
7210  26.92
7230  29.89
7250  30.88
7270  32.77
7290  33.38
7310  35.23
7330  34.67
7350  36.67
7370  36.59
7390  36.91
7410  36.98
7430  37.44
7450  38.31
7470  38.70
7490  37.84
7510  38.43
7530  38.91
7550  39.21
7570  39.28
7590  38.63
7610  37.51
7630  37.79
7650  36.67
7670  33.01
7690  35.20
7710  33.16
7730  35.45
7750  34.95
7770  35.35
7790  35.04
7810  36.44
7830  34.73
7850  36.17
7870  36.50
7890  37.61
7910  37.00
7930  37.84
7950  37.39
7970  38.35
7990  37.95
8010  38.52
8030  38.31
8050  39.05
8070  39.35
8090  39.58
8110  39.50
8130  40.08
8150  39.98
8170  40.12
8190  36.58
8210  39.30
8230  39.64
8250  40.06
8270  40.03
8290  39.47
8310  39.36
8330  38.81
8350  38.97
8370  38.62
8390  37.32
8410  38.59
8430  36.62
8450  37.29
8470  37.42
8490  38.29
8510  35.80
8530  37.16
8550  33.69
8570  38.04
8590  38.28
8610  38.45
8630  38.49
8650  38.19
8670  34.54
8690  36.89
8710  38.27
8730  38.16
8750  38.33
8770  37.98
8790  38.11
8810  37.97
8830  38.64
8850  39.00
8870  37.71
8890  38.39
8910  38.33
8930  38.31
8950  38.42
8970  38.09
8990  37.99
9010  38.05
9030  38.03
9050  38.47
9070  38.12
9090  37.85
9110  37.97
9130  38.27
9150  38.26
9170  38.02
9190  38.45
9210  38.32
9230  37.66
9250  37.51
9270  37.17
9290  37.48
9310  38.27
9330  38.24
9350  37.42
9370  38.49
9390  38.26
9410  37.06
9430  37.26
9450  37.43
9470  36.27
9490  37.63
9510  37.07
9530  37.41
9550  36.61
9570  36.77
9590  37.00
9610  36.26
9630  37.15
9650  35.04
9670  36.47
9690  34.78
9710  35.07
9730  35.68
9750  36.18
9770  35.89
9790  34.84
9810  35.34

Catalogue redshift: 0.000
